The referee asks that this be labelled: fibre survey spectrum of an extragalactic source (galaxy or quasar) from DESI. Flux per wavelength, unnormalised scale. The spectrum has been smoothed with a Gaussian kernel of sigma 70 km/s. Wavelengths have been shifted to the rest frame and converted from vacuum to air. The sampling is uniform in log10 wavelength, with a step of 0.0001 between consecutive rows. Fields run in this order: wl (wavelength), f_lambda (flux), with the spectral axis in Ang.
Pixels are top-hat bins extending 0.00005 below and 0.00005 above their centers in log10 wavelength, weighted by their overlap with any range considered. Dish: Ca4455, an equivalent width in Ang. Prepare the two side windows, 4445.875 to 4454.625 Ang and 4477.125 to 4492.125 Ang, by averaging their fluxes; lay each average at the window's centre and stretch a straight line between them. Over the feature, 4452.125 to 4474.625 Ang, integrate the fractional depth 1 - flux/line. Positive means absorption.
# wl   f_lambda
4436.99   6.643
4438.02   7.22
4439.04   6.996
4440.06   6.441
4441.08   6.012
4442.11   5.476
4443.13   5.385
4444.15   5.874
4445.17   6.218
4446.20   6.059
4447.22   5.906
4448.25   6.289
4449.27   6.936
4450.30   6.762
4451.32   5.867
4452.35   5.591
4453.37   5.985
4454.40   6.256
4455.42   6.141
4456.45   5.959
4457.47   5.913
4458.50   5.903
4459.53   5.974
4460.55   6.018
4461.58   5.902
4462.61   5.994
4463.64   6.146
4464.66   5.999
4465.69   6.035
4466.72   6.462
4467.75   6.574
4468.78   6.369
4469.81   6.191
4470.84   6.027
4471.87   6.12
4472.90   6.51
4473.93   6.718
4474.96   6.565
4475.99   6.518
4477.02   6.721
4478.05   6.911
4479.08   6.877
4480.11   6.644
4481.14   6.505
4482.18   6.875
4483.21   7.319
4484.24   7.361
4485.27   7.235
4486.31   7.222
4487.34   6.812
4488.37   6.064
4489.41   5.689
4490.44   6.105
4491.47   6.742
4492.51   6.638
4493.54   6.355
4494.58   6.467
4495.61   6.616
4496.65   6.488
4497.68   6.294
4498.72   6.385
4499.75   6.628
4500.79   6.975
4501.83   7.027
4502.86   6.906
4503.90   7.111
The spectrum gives 0.9 Ang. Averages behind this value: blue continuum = 6.18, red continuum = 6.74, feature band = 6.14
